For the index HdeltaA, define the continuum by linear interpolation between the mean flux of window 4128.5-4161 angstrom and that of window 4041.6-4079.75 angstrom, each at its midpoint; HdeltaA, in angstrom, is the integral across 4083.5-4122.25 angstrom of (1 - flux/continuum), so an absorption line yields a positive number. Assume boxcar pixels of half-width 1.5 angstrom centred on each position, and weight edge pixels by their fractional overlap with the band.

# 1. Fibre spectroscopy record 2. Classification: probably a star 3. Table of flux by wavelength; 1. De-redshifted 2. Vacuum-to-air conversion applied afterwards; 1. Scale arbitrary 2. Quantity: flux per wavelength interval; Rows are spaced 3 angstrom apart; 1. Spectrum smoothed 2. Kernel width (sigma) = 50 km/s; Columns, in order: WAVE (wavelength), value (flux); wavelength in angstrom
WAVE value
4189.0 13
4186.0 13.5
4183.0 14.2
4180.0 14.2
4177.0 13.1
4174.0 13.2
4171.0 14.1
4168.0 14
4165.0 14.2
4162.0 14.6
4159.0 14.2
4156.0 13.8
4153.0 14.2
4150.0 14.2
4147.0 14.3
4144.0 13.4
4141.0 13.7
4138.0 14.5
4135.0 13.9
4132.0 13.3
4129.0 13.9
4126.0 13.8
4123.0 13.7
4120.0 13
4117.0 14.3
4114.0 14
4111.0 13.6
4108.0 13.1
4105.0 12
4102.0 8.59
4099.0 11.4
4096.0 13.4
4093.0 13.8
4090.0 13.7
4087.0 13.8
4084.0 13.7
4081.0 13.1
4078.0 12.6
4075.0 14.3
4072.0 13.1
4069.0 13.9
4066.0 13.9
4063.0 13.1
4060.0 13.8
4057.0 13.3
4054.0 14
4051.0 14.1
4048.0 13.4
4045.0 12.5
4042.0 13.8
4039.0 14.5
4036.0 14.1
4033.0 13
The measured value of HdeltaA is 2.2 angstrom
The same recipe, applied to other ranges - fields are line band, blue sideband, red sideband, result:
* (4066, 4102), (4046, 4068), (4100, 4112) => -1.7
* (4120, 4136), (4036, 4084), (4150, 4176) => 0.3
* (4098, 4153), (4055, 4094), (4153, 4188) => 1.8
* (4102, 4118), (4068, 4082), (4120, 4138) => 0.8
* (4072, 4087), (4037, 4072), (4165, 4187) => 0.3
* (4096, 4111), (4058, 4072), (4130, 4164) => 2.3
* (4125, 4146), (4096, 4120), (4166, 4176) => -1.2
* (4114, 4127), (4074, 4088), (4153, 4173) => 0.0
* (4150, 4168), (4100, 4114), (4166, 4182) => -1.1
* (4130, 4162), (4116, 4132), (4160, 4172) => 0.0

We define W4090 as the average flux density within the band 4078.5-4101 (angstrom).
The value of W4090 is 13.1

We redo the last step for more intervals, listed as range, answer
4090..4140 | 13.2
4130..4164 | 14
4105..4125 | 13.5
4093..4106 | 11.6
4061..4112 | 13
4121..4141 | 13.8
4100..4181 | 13.6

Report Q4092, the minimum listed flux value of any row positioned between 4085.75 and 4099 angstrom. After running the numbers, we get 11.4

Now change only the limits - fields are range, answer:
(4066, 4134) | 8.59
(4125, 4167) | 13.3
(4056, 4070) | 13.1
